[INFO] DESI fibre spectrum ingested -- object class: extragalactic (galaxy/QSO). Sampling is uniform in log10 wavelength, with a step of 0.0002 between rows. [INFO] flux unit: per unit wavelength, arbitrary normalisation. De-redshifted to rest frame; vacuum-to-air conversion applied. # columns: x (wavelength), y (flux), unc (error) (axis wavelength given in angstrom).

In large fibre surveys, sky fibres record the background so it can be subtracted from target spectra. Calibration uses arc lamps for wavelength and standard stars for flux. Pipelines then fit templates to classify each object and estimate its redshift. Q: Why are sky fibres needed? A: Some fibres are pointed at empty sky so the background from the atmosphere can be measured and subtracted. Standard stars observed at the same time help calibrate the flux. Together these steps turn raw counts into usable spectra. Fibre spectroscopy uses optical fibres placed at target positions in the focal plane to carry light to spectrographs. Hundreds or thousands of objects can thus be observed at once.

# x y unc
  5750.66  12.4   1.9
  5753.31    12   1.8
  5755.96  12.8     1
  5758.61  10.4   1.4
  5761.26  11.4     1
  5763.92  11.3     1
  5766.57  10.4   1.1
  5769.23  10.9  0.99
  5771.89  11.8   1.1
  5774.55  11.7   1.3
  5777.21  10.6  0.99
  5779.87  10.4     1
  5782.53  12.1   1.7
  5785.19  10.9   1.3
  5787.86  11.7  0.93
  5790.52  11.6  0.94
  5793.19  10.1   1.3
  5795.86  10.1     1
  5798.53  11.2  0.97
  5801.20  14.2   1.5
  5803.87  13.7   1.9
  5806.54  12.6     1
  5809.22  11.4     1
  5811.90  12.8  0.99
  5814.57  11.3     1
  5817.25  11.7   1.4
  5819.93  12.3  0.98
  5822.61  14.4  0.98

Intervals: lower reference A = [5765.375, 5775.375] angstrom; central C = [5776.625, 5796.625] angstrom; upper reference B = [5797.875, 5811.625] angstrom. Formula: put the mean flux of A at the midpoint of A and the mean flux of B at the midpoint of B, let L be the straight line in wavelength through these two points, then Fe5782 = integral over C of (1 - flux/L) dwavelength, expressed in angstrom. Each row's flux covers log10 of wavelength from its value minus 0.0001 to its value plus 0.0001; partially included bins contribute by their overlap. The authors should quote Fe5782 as 1.54 angstrom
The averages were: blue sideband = 11.2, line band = 11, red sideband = 12.7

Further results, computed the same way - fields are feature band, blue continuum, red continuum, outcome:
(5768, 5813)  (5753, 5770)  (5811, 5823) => 0.81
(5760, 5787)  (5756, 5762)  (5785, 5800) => -0.06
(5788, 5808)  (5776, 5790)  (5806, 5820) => -0.59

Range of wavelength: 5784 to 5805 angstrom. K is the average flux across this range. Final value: 11.7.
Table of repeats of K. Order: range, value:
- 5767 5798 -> 11.1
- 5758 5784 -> 11.1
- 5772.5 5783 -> 11.2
